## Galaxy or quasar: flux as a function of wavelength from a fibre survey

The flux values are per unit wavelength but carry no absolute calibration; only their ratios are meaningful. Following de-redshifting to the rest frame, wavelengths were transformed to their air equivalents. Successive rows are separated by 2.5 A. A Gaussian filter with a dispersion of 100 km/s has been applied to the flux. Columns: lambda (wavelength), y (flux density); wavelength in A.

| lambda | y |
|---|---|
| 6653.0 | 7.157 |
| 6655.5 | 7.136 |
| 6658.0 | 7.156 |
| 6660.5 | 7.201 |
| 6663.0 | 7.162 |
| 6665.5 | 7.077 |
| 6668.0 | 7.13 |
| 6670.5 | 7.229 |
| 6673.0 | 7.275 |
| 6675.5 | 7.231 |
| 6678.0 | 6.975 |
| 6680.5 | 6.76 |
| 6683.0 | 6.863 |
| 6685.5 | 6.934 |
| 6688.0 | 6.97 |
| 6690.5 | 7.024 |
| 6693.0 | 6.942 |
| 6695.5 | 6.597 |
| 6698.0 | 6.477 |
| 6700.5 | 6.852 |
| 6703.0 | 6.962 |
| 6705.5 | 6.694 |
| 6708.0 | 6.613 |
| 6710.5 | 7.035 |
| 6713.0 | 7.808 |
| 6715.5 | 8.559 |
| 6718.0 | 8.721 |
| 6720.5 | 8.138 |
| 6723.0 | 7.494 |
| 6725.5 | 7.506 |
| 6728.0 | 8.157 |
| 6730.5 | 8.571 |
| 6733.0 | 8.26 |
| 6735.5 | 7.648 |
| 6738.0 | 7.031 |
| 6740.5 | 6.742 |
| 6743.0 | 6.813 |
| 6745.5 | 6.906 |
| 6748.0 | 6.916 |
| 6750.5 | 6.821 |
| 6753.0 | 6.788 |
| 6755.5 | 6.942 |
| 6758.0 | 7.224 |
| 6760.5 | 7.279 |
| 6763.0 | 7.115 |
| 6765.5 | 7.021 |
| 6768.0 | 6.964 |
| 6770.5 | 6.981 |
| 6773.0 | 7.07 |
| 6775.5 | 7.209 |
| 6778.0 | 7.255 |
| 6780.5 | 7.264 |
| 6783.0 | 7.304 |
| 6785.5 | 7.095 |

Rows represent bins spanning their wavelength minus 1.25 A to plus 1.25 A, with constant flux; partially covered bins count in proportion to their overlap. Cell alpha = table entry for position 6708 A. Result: 6.613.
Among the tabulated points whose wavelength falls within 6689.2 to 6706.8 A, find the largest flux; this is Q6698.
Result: 7.024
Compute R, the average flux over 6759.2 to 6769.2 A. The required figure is 7.1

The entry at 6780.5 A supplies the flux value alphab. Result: 7.264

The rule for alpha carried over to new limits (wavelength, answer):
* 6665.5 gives 7.077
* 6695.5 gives 6.597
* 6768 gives 6.964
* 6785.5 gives 7.095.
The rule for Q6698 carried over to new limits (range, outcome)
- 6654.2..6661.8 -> 7.201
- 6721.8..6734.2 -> 8.571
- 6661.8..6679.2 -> 7.275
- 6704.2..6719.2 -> 8.721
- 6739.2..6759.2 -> 7.224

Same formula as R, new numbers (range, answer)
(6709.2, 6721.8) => 8.04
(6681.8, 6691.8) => 6.95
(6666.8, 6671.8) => 7.18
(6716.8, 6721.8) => 8.42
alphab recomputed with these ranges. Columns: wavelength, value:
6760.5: 7.279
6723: 7.494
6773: 7.07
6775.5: 7.209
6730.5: 8.571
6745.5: 6.906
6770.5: 6.981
